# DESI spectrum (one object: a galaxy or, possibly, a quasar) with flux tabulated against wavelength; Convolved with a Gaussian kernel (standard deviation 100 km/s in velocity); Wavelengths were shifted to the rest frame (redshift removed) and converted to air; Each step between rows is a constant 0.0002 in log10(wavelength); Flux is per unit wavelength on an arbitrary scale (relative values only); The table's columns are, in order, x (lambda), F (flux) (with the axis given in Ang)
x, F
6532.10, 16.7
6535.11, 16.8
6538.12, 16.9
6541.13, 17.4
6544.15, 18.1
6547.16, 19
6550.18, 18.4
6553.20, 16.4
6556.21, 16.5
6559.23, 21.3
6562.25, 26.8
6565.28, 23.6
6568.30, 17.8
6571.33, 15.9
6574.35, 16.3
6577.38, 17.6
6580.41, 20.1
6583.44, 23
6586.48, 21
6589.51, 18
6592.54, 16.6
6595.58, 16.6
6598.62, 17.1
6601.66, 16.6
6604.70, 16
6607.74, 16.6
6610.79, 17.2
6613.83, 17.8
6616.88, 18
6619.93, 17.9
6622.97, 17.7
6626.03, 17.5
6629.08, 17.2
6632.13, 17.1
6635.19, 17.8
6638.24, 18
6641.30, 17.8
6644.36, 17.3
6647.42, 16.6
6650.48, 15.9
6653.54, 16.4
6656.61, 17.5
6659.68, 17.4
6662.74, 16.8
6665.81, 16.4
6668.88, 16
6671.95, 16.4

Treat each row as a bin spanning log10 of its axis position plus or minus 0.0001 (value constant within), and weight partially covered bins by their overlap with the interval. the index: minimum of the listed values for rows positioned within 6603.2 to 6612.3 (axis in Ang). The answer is 16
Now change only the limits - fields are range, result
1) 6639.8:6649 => 16.6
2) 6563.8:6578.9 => 15.9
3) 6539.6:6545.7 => 17.4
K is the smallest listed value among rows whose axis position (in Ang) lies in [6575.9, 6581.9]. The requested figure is 17.6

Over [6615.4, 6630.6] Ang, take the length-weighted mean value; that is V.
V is 17.7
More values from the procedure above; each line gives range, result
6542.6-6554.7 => 18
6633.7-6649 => 17.5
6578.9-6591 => 20.5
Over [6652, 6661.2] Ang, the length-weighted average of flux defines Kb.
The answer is 17.1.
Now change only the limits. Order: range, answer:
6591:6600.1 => 16.8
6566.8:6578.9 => 16.9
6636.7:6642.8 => 17.9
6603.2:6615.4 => 16.9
